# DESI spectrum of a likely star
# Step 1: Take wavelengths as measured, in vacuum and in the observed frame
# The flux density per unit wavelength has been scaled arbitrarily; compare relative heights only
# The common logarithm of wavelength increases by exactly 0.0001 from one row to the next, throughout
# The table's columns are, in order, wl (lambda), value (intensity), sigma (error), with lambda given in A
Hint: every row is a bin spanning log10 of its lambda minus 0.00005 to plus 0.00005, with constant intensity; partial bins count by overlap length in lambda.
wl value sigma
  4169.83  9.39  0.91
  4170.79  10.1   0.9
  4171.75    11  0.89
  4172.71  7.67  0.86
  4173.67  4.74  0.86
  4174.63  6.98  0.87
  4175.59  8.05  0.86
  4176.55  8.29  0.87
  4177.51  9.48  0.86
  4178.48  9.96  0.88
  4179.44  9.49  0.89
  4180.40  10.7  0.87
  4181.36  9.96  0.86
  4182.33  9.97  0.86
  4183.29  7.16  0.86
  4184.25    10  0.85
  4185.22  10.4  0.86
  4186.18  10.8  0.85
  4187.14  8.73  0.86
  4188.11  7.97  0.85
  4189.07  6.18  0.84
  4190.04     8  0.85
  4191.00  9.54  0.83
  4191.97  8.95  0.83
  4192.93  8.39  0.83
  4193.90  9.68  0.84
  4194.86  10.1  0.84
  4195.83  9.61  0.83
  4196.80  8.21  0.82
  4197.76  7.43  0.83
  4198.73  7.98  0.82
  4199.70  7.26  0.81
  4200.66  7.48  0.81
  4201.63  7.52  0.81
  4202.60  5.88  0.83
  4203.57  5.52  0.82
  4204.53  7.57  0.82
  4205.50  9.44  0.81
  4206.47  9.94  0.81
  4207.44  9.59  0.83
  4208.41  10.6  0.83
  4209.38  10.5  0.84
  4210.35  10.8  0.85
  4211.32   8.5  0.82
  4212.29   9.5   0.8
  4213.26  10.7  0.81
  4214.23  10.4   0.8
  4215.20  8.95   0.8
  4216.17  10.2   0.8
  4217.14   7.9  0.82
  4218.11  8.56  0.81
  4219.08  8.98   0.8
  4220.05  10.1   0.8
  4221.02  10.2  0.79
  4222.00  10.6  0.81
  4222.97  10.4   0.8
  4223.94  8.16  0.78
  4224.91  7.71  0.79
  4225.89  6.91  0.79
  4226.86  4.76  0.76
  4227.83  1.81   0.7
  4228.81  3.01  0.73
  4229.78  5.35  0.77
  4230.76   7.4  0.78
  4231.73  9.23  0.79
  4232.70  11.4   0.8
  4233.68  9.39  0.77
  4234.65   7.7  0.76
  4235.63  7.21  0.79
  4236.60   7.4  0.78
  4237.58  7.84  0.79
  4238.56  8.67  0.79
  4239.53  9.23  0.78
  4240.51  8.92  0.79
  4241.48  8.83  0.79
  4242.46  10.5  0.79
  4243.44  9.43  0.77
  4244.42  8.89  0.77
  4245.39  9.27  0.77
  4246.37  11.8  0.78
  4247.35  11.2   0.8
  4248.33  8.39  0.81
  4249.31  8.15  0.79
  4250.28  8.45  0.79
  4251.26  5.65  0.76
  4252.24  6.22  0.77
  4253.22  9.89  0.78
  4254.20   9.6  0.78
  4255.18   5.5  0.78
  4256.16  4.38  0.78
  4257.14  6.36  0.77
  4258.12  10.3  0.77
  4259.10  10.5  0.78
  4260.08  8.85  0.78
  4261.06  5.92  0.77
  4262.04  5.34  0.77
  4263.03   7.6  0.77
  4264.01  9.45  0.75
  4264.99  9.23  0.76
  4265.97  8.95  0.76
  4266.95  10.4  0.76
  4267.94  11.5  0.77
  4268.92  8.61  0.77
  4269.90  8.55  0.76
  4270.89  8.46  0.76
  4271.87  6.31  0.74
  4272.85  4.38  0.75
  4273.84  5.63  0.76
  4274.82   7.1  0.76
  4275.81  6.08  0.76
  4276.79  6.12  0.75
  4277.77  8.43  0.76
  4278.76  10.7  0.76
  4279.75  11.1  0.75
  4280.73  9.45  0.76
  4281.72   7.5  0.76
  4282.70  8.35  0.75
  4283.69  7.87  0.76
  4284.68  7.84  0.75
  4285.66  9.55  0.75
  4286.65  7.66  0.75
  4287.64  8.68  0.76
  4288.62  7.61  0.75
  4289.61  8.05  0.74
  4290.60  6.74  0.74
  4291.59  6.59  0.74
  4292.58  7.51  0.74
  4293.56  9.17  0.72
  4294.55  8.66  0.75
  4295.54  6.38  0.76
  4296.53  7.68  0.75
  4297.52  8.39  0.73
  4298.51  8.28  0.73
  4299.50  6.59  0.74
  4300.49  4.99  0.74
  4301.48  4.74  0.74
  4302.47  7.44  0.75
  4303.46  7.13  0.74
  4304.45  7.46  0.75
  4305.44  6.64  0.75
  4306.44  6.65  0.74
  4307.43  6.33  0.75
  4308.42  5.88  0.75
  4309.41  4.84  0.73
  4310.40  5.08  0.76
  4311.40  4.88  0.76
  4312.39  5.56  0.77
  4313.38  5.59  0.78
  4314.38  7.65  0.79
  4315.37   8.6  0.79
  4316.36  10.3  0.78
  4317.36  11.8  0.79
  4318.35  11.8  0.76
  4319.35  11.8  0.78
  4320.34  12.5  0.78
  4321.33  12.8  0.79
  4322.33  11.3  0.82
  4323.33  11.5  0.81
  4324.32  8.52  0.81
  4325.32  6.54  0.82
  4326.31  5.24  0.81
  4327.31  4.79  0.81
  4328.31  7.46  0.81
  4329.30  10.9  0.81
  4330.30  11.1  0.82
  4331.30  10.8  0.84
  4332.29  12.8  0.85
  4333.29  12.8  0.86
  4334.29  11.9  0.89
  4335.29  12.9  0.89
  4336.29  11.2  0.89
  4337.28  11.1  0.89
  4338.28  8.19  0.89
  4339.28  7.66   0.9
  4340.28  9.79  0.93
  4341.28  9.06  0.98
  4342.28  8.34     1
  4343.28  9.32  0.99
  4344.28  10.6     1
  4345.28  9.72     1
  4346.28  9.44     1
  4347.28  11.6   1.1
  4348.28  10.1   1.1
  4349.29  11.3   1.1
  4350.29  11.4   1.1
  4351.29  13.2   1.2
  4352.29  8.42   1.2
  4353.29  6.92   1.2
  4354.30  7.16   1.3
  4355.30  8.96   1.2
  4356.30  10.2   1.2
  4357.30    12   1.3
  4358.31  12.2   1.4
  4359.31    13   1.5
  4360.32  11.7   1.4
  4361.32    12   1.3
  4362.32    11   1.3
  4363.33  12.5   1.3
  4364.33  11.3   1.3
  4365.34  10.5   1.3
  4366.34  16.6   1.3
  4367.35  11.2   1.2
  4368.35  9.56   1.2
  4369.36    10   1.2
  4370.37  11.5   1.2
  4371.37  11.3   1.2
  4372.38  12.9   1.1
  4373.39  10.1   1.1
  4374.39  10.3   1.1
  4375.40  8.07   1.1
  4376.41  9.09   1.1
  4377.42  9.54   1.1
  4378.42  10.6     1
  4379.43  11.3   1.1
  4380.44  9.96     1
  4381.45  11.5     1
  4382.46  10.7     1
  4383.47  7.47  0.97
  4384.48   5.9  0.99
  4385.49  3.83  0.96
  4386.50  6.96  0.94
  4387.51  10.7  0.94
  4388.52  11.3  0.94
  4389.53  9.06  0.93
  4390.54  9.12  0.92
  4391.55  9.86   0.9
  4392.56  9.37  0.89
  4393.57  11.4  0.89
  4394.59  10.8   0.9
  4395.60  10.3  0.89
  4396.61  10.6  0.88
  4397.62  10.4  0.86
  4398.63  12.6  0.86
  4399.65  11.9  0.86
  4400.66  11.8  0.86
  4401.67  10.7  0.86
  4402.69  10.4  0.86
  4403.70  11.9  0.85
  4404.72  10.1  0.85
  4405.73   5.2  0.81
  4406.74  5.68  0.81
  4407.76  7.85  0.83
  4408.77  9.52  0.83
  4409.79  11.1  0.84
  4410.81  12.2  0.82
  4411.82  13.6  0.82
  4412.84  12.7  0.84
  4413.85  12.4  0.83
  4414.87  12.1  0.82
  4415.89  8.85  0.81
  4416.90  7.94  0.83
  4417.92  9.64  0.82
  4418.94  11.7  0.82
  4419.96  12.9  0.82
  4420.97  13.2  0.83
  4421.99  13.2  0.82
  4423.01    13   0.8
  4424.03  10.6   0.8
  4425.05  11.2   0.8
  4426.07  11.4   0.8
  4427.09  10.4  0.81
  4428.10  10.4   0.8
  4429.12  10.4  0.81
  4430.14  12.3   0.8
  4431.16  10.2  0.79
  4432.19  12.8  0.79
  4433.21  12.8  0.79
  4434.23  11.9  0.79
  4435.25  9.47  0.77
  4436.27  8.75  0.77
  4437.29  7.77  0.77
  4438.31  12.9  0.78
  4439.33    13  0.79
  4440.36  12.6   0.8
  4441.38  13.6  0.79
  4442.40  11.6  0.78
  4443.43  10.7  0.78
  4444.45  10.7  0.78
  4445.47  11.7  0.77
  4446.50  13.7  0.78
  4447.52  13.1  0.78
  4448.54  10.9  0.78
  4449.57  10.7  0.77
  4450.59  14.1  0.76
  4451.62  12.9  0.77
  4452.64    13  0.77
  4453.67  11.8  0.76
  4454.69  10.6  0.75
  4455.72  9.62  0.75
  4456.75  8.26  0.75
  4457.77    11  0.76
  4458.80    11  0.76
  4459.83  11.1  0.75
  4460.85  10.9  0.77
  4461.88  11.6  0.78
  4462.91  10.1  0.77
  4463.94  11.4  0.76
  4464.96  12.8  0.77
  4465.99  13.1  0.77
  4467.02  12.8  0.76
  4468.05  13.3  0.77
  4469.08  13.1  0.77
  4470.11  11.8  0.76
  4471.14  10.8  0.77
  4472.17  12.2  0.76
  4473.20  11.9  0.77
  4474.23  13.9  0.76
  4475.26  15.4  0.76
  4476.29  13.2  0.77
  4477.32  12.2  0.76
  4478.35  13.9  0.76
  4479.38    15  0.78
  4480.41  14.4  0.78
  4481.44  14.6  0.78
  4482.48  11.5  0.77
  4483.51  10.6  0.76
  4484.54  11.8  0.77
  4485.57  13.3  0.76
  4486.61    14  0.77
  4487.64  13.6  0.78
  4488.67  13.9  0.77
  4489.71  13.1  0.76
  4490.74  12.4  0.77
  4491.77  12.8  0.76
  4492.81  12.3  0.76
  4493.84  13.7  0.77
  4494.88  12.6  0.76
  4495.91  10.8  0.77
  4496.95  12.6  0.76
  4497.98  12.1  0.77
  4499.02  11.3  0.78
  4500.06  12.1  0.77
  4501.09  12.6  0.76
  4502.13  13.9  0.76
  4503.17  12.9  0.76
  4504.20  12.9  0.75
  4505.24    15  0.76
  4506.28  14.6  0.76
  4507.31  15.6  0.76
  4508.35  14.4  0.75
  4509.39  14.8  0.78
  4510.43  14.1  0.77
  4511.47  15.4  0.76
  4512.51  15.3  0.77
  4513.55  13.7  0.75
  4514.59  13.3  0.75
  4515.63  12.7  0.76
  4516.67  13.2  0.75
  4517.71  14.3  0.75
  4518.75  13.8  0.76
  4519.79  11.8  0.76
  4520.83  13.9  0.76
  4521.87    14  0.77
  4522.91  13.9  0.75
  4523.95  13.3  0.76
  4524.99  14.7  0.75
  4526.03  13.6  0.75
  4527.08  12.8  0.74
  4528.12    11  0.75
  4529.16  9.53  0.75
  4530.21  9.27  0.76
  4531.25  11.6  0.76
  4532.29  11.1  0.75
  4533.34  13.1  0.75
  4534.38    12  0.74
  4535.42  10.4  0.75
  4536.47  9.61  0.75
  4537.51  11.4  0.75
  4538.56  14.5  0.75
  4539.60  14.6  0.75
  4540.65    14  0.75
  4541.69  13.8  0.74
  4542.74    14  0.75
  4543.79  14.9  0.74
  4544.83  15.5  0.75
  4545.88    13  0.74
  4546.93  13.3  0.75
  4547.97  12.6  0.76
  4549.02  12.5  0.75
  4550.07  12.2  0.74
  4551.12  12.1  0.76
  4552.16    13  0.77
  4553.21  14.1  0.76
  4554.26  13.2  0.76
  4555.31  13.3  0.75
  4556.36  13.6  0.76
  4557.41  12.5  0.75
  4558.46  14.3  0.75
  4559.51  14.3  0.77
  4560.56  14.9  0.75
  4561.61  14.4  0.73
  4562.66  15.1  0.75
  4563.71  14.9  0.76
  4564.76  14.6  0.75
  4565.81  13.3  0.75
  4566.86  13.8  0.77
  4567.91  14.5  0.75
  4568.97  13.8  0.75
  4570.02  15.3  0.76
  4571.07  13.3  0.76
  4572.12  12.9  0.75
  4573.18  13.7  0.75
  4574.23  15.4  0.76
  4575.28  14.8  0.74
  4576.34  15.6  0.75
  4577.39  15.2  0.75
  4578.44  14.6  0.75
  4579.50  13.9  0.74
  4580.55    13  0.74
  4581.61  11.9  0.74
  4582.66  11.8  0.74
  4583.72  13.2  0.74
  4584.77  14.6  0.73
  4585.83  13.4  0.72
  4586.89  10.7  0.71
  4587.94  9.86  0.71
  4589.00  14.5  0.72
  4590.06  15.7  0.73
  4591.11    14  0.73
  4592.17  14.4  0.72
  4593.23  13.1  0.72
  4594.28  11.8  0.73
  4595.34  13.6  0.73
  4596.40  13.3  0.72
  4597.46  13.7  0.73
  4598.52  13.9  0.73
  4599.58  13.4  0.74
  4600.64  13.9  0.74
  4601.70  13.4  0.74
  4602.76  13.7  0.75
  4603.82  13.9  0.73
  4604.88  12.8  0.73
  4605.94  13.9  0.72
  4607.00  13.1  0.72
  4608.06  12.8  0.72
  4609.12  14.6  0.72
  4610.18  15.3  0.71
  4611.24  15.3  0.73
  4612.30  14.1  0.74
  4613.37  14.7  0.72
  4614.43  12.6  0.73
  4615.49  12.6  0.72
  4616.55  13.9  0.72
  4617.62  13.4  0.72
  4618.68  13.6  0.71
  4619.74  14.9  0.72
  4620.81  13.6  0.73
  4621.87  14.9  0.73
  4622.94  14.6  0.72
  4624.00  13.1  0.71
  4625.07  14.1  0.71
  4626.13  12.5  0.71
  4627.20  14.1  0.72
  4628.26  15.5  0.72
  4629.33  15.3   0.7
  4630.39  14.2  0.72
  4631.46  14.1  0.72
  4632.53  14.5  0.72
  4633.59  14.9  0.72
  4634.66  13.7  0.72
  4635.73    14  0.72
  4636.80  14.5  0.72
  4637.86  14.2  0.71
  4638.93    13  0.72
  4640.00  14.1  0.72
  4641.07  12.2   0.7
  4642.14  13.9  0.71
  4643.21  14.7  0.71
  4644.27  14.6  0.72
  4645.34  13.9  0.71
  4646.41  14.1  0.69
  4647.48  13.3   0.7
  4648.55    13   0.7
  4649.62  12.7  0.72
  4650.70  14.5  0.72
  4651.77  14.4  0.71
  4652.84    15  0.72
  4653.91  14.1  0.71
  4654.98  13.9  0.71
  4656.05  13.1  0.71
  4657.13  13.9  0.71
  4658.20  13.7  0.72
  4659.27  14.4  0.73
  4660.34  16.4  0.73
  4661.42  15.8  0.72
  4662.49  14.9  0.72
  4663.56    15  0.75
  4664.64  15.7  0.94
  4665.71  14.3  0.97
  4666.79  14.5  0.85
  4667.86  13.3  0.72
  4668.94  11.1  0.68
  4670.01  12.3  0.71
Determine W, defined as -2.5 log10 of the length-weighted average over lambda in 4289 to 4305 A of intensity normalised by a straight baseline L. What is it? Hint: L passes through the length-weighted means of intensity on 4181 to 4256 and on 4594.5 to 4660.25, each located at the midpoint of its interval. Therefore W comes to 0.304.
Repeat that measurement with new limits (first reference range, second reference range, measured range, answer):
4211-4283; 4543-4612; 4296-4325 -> 0.17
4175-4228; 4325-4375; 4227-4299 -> 0.18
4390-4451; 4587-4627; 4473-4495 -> -0.11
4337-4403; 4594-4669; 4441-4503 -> -0.05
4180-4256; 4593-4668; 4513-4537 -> 0.01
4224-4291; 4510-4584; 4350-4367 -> -0.13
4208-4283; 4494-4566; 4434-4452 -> 0.01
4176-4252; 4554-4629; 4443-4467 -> 0.04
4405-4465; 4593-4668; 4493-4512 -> -0.11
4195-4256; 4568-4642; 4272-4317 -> 0.28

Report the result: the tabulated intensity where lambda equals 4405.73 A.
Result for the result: 5.2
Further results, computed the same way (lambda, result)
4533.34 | 13.1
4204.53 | 7.57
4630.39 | 14.2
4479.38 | 15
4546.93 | 13.3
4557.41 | 12.5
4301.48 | 4.74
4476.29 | 13.2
